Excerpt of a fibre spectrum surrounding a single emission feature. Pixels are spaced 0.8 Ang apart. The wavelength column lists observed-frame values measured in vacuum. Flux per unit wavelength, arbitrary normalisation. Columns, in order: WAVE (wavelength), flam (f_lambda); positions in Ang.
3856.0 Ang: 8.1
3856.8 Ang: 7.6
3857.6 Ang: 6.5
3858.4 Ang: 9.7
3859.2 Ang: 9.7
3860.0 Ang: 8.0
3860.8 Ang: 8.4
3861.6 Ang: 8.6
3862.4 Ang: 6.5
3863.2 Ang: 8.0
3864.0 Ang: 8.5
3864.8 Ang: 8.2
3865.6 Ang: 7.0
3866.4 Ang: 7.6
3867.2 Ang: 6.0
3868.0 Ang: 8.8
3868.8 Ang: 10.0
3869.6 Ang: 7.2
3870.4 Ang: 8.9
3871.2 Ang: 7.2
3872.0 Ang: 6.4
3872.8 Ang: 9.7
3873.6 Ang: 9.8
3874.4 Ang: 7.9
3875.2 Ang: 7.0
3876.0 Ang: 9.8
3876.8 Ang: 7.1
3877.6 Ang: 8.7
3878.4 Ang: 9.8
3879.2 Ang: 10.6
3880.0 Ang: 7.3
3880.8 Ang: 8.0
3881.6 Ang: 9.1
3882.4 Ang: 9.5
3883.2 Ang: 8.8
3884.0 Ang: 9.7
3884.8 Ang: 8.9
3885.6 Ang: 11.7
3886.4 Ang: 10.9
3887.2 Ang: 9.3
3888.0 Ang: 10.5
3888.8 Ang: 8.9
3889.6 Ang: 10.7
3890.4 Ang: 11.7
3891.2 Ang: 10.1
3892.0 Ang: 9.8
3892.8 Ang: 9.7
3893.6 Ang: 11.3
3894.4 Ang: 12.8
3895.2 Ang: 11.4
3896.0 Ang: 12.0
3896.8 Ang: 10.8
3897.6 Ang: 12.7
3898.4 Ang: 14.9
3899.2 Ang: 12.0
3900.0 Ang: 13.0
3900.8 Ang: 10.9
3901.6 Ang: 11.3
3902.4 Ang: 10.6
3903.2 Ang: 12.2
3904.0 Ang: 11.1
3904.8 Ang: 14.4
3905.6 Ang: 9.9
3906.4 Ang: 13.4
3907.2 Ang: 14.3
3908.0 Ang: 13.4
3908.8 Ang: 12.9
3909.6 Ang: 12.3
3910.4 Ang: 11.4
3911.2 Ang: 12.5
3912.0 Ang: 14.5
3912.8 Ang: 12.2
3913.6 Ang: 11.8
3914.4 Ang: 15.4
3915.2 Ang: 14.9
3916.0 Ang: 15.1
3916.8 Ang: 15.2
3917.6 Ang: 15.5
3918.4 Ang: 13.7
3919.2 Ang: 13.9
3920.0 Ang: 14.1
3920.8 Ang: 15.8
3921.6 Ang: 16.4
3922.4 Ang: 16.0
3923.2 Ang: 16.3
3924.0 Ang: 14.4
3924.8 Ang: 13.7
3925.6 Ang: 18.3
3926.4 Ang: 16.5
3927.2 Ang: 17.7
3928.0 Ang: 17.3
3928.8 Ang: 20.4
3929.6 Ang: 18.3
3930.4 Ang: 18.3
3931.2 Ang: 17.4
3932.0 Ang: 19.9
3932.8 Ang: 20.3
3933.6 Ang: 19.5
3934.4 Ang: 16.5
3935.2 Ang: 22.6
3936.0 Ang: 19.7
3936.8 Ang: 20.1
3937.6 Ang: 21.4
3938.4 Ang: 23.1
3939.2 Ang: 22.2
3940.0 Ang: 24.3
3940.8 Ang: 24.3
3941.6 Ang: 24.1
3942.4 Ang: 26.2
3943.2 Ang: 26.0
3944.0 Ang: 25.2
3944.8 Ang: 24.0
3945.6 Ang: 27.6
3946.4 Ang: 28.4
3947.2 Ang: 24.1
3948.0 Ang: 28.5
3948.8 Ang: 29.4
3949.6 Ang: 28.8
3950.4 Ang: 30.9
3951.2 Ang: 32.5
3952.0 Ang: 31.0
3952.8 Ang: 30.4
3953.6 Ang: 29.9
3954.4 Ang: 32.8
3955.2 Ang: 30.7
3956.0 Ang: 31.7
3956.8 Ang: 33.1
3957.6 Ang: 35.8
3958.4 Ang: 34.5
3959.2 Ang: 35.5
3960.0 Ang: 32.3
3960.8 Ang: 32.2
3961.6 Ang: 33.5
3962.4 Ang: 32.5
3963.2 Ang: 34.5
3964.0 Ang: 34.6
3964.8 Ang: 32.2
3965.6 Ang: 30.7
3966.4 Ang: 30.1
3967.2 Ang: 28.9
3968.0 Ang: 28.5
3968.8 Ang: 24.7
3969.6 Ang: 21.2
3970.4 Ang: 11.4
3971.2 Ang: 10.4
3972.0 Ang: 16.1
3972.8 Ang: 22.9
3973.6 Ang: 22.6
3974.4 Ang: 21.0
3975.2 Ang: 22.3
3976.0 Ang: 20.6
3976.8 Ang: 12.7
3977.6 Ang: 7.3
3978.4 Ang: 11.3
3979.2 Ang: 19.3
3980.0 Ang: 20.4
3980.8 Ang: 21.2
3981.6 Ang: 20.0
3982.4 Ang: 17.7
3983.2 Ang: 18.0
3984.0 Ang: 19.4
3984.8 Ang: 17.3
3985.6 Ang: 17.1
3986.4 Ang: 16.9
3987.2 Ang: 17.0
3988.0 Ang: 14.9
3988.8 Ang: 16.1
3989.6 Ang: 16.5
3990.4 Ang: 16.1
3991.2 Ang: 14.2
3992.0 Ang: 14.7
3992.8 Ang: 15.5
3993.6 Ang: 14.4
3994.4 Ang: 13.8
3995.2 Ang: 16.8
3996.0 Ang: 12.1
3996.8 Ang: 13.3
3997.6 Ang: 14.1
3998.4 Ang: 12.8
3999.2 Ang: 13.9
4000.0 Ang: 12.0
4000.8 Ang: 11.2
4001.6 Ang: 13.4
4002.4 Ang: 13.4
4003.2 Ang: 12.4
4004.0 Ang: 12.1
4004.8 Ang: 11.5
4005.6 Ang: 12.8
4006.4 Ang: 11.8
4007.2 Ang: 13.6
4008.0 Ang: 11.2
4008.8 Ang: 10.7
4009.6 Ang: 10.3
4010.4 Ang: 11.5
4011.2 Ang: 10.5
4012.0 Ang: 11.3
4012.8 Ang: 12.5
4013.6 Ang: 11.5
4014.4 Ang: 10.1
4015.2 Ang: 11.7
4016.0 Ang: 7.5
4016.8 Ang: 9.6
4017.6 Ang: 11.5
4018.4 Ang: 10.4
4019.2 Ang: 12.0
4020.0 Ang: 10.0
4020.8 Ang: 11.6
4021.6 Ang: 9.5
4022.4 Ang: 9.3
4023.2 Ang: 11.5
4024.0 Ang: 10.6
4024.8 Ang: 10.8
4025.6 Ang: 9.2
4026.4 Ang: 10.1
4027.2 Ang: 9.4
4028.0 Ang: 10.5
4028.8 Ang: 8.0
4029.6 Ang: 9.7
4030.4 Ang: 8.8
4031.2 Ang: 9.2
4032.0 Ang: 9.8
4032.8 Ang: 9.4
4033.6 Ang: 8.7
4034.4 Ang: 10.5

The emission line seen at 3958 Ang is C IV 1549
